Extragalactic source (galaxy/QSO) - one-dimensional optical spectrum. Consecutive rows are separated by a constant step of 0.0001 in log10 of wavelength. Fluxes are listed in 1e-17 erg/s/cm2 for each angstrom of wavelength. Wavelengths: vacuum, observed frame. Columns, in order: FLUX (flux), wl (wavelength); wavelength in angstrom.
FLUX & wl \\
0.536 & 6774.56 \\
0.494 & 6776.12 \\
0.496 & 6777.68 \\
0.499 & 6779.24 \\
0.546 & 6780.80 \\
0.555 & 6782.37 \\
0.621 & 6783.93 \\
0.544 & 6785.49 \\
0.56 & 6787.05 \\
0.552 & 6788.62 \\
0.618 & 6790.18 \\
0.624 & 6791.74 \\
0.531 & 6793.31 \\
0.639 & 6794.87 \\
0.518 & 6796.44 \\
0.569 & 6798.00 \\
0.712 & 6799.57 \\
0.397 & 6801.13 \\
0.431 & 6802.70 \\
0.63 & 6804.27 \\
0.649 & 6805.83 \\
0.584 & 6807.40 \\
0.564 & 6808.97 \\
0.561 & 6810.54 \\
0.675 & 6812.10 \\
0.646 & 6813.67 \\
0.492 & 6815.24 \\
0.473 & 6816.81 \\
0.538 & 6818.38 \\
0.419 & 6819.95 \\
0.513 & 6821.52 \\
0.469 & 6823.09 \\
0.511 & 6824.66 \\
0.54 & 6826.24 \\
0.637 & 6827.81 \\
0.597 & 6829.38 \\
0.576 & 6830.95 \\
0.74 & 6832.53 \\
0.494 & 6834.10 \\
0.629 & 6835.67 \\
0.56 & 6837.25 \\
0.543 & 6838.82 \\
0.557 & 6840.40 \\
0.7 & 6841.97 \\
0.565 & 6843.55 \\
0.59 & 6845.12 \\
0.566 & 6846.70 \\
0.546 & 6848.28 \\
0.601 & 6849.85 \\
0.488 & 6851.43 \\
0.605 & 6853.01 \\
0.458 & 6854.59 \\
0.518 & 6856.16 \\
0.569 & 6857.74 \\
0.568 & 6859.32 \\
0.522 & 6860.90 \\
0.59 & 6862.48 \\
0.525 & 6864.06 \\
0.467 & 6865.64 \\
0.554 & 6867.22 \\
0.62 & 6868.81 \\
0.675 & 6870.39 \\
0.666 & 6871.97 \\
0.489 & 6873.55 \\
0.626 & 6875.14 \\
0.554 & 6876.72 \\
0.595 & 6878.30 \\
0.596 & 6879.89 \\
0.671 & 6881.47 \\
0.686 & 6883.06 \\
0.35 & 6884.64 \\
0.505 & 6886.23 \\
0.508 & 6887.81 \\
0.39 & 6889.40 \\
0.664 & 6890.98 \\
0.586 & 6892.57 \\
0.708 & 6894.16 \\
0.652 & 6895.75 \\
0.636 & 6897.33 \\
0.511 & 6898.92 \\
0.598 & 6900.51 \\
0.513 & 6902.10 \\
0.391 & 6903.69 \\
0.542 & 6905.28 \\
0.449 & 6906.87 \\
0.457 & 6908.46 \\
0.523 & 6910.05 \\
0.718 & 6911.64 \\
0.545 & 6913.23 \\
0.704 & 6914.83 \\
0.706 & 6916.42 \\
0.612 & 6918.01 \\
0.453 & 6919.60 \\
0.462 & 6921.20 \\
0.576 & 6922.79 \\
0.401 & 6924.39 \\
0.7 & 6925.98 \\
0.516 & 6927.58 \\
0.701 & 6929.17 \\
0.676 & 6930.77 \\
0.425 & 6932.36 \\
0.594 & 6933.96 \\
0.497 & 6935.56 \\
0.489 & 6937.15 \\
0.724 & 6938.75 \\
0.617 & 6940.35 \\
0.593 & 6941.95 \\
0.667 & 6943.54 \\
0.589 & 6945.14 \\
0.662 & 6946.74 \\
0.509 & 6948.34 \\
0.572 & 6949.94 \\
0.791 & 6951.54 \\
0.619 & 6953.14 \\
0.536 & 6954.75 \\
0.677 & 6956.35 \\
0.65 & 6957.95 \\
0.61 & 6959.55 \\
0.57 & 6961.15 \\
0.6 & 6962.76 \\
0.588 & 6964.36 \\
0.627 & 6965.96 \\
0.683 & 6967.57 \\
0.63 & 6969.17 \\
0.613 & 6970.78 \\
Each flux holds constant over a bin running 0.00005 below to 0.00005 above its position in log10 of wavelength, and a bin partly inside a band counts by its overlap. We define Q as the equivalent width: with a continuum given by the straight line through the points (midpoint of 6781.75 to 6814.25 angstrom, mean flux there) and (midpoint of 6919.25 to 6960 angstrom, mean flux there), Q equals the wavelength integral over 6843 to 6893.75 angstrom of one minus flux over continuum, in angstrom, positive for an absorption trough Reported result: 2.08 angstrom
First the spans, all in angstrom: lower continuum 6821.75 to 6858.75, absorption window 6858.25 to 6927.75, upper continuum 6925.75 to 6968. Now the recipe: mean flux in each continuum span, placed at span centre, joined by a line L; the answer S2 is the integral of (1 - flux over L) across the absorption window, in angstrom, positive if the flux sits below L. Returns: 2.8 angstrom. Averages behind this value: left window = 0.567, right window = 0.609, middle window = 0.564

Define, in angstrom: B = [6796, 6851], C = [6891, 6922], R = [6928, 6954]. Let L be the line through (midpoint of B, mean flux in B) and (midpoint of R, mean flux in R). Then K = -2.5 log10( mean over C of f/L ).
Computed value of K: 0.05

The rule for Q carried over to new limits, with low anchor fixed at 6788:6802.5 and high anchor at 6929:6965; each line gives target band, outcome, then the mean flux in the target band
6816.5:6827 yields 1.4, 0.495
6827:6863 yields 0.3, 0.575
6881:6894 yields 0.9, 0.55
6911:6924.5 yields 0.4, 0.582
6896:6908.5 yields 1.5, 0.522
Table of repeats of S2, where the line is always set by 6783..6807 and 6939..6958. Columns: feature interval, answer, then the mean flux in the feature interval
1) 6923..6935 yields 0.91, 0.572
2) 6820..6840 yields 0.80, 0.562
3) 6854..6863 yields 0.86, 0.538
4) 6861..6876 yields 0.55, 0.576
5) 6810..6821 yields 0.72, 0.543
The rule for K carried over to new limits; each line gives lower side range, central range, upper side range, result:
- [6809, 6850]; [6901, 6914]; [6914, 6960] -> 0.137 mag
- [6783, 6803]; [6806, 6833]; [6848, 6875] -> 0.005 mag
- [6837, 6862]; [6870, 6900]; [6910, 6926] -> -0.022 mag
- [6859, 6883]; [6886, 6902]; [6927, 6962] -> 0.028 mag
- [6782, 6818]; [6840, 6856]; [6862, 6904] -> 0.008 mag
